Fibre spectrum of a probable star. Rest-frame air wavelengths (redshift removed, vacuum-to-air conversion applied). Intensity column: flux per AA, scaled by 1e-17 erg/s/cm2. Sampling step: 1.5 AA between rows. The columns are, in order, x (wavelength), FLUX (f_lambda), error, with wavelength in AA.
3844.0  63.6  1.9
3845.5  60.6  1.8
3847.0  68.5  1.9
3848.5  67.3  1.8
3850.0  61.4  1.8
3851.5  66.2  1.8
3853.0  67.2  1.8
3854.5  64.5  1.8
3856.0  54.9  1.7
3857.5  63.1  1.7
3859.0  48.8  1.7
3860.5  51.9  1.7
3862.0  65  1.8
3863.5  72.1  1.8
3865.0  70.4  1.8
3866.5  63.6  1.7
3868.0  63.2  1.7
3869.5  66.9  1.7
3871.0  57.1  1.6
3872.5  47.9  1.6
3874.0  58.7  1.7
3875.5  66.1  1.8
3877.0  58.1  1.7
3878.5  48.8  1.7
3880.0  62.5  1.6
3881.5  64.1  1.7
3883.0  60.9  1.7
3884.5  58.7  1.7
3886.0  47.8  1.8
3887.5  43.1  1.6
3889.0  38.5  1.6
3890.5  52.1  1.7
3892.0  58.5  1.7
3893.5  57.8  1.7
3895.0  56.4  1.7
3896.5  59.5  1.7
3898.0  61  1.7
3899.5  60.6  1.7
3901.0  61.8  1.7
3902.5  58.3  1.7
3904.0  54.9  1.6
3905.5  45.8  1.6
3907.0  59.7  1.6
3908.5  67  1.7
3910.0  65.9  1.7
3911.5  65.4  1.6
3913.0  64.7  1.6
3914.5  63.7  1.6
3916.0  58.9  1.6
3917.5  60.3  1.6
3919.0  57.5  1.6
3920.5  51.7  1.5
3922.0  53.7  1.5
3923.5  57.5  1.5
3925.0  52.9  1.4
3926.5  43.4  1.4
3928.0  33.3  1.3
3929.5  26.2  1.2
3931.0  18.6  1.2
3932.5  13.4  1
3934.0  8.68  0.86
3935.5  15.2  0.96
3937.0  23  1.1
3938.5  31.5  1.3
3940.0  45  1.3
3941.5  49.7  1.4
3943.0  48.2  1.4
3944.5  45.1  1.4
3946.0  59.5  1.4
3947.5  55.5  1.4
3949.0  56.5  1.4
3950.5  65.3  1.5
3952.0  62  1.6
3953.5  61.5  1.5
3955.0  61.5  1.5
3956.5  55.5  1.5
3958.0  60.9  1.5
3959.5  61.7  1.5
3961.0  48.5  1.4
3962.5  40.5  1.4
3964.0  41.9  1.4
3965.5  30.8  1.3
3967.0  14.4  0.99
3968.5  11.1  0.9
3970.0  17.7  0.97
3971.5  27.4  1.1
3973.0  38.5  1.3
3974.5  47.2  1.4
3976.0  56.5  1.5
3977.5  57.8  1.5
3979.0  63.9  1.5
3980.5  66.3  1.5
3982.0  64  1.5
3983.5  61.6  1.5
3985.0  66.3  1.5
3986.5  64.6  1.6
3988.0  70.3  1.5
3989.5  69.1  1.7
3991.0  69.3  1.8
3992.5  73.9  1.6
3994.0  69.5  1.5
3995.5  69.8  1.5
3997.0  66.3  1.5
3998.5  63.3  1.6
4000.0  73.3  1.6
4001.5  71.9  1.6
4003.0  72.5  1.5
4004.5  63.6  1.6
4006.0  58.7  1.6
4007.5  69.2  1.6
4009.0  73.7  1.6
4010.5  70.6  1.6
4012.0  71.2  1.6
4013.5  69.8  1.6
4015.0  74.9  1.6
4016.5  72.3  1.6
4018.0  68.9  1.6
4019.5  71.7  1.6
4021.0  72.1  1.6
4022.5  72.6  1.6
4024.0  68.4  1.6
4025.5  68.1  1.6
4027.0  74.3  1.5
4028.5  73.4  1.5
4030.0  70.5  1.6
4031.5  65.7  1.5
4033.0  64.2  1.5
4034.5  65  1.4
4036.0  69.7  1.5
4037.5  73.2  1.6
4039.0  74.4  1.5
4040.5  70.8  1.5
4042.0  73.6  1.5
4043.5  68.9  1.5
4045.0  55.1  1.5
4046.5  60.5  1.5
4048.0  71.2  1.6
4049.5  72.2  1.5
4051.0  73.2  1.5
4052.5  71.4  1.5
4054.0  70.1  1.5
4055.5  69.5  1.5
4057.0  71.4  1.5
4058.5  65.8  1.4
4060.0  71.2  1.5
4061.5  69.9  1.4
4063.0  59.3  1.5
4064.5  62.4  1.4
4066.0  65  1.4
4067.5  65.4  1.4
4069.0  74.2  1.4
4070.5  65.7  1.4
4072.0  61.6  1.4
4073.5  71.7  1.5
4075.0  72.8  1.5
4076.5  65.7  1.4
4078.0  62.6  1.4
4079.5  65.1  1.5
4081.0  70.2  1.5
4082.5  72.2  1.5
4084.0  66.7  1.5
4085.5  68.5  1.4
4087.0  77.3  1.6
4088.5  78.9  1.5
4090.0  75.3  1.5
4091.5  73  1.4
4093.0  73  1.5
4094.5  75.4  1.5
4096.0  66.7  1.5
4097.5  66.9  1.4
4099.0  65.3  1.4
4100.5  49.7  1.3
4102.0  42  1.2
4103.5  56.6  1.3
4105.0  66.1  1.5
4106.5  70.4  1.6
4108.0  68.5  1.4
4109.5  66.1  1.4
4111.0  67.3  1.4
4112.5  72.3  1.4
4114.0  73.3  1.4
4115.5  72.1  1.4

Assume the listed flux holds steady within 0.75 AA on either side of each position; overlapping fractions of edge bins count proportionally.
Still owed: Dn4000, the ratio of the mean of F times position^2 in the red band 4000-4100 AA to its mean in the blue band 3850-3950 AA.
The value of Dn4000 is 1.4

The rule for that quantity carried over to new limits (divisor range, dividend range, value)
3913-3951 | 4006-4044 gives 1.68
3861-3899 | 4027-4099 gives 1.30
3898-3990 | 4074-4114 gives 1.47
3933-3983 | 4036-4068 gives 1.59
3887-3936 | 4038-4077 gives 1.47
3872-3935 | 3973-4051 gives 1.37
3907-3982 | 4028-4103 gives 1.54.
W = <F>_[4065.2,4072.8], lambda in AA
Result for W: 66.4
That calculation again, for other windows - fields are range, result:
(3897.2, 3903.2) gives 60.4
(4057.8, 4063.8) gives 66.5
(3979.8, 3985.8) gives 64.5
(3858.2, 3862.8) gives 55.5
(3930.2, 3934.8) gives 13.7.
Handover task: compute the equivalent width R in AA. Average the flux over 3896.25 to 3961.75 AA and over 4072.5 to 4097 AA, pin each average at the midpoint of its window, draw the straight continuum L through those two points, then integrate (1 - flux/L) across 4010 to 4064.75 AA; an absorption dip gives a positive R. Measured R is -4.14 AA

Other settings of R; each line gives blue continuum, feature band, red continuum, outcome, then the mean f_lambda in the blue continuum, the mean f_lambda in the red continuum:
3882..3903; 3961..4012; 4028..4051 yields 5.77 AA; 55.4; 68.7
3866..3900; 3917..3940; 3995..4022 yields 9.32 AA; 57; 69.7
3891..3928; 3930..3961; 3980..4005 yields 8.77 AA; 57.7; 68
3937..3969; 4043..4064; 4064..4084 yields -1.24 AA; 47.6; 67.3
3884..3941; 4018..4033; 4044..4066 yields -1.63 AA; 48.7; 67.3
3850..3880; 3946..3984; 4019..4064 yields 9.44 AA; 60.8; 69.2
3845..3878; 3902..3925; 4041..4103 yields 1.64 AA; 61.9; 67.7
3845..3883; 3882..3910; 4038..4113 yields 2.90 AA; 61.5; 67.8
